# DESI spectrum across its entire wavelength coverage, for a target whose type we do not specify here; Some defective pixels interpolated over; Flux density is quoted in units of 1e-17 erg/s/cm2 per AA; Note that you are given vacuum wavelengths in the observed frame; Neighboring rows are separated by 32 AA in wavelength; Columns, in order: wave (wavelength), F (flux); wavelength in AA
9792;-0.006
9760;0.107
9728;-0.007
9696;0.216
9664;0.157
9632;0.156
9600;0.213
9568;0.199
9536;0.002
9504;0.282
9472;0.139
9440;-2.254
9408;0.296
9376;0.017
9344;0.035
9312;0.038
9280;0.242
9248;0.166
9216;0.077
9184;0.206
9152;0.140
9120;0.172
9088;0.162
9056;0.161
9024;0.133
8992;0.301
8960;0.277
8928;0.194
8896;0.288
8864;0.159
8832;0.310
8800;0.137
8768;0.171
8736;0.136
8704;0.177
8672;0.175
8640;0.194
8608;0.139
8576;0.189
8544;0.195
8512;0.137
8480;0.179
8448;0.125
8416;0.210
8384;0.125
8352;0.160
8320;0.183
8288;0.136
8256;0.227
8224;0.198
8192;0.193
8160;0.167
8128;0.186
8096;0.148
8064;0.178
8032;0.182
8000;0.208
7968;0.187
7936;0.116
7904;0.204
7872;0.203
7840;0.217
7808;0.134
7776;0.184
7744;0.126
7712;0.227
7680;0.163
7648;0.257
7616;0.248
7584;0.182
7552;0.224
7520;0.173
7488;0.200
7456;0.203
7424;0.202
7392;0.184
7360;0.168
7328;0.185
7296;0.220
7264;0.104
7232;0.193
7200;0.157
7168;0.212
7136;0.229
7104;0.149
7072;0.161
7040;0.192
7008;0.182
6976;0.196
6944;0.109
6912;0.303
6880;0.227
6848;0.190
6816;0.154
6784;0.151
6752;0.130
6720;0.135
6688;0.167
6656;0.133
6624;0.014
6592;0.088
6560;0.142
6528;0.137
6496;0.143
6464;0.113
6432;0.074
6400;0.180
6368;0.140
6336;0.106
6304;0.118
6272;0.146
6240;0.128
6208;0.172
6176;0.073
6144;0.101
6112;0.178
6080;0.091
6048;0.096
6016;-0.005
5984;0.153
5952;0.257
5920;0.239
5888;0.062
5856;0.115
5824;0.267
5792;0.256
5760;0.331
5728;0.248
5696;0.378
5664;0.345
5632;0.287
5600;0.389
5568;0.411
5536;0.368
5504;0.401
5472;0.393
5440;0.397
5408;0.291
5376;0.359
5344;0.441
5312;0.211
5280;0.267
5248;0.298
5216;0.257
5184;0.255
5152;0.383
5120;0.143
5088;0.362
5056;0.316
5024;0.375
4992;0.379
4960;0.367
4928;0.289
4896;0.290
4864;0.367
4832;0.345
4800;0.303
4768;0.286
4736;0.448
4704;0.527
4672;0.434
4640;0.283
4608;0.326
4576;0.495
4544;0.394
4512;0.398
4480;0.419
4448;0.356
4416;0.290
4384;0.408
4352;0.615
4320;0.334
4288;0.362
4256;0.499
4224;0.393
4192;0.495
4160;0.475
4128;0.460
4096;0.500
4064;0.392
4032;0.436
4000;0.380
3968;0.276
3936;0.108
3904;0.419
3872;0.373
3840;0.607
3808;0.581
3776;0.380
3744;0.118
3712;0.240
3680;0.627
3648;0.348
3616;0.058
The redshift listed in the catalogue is 0.850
